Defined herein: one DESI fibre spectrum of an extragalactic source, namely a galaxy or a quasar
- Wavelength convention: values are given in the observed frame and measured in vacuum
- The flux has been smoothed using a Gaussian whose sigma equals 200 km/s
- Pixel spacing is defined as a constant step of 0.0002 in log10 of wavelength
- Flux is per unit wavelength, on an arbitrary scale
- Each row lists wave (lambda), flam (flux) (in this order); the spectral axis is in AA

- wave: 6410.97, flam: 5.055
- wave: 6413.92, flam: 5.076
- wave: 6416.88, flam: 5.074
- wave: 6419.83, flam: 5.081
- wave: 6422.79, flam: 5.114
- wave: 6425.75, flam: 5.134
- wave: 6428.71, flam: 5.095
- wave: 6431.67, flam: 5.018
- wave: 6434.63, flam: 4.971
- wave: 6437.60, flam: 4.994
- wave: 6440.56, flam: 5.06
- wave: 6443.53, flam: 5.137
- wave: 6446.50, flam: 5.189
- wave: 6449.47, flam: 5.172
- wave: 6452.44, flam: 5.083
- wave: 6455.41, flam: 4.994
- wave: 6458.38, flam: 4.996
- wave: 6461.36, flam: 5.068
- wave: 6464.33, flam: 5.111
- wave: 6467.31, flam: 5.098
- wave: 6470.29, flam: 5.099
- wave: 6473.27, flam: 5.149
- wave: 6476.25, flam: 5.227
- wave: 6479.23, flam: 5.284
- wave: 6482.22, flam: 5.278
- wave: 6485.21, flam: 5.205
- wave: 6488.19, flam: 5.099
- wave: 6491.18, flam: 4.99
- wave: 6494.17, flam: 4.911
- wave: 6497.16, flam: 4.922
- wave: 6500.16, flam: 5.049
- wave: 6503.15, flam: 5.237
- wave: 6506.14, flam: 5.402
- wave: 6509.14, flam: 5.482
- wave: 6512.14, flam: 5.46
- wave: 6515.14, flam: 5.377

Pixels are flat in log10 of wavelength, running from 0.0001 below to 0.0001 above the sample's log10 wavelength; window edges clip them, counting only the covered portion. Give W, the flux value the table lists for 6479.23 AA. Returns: 5.284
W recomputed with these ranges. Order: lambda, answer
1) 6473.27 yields 5.149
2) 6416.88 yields 5.074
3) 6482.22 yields 5.278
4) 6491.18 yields 4.99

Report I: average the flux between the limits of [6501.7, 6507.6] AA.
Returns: 5.32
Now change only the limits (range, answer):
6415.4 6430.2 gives 5.1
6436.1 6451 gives 5.11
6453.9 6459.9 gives 5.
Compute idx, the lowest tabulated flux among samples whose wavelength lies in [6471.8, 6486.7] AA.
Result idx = 5.149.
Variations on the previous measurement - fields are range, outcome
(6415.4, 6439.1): 4.971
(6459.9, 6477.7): 5.068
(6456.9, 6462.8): 4.996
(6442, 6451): 5.137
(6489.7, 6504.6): 4.911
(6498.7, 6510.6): 5.049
